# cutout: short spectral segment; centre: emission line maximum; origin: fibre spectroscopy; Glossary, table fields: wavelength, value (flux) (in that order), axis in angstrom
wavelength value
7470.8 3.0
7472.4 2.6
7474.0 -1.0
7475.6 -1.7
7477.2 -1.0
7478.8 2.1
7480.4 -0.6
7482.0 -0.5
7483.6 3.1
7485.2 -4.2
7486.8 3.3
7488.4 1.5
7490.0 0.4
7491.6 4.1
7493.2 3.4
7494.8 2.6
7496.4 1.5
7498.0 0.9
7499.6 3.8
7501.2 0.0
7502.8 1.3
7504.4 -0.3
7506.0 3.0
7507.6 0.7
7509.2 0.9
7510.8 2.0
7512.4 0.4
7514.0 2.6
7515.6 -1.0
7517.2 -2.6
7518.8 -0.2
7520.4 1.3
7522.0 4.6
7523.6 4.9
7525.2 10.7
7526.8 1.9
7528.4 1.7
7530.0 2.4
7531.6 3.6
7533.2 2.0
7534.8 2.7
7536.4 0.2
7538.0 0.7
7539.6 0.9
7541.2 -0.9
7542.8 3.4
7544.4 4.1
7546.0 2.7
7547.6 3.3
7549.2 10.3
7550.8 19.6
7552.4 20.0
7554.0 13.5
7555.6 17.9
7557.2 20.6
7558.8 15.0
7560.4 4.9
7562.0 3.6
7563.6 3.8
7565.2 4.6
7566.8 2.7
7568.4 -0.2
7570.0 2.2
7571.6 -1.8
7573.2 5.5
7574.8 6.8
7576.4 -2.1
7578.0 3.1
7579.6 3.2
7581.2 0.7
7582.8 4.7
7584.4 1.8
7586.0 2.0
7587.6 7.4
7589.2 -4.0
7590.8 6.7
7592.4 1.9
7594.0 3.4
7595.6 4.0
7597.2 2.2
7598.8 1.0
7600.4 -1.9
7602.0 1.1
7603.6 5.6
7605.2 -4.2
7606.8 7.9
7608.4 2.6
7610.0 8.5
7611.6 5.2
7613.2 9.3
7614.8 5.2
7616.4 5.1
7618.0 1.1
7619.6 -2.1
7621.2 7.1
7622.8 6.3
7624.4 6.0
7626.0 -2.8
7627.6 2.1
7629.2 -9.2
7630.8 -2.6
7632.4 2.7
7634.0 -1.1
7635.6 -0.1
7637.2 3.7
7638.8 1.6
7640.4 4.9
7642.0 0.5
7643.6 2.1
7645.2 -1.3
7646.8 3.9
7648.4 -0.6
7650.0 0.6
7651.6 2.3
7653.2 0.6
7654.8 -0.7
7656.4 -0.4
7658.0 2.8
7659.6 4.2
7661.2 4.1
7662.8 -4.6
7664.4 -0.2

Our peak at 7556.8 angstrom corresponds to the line [O II] 3727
